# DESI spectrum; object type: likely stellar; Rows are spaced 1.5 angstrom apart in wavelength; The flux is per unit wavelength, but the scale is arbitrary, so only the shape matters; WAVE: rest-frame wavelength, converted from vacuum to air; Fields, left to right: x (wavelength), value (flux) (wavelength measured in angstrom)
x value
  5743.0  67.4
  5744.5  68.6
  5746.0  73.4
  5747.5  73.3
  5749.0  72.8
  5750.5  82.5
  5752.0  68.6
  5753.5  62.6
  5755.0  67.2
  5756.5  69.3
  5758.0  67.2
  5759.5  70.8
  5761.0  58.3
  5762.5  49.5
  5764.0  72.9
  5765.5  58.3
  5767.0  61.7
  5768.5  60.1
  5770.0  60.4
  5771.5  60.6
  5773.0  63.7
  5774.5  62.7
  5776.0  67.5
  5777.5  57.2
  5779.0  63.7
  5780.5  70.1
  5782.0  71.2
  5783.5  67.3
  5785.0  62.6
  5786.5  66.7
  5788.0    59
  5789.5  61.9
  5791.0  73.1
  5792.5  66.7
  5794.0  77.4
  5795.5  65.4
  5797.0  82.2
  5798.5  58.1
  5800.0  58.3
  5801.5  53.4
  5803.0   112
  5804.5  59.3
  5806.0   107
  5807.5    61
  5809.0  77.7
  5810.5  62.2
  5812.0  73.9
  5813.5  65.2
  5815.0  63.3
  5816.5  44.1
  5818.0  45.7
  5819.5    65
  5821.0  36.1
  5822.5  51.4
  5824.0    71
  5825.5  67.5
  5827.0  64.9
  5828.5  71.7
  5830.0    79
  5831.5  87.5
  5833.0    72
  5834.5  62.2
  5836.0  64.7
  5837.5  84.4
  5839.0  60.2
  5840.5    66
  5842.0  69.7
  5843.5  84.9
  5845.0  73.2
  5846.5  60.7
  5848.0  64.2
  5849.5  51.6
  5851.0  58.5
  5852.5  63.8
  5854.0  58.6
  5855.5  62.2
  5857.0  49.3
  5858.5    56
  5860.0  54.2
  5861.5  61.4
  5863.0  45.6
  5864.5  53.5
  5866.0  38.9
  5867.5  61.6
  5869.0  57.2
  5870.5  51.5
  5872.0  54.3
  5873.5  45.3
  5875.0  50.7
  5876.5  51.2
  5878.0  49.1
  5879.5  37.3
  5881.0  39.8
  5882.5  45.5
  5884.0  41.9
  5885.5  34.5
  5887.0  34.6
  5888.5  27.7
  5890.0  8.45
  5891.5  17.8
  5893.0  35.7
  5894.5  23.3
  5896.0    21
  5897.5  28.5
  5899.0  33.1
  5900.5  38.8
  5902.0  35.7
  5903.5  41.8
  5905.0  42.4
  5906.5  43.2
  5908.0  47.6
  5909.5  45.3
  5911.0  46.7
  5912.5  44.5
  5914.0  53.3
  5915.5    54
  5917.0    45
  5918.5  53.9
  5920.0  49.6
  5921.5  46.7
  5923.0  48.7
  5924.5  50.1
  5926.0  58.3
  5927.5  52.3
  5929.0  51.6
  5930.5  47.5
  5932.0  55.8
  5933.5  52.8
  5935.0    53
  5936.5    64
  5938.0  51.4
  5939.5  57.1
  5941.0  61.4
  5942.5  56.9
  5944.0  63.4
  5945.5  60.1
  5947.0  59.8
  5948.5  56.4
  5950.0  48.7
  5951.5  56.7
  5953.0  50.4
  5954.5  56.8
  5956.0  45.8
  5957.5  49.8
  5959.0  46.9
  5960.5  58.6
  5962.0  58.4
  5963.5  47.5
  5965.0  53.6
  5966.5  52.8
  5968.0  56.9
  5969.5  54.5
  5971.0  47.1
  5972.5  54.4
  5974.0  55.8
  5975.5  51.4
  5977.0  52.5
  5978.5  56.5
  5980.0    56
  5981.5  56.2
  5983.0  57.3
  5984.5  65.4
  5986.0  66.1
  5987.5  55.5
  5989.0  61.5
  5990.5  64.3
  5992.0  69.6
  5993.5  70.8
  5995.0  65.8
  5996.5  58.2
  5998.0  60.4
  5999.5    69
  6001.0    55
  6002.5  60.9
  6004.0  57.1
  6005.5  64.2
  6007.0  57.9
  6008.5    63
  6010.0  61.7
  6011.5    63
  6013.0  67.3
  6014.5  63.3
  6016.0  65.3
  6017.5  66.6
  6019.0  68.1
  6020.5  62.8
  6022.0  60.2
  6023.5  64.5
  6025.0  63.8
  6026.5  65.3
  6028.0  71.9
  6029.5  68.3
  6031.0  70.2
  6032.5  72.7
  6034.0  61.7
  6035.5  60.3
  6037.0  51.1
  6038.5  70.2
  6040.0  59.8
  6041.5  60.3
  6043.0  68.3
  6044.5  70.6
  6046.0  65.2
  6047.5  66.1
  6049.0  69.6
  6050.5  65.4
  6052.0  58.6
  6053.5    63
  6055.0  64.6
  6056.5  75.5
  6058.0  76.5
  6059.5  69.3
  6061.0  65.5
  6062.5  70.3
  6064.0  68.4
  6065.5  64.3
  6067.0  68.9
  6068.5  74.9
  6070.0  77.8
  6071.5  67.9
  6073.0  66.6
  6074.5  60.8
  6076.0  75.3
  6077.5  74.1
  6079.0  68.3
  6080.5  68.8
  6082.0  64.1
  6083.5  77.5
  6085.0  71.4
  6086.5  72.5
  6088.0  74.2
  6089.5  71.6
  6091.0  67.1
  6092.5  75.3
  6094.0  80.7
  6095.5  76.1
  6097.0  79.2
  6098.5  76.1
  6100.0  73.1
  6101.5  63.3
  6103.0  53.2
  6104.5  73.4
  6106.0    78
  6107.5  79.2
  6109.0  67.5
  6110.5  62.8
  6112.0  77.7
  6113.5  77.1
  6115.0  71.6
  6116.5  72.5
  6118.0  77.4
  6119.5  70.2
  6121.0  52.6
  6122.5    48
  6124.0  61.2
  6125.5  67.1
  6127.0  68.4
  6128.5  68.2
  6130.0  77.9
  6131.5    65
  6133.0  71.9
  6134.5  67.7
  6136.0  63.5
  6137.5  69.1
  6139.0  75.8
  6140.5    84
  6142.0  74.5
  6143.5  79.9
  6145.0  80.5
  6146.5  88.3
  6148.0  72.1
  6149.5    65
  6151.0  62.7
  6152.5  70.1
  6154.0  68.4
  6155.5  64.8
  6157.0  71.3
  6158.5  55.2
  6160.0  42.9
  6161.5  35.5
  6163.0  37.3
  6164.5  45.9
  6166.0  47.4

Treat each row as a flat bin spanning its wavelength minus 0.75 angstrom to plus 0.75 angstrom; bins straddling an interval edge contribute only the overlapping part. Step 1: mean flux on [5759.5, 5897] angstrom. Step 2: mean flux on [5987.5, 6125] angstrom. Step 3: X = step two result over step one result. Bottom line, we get 1.14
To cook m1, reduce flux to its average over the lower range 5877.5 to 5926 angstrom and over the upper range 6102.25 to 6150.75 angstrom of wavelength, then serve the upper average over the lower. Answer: 1.8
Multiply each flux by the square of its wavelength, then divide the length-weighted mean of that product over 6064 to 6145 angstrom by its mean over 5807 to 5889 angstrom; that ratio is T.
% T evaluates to 1.3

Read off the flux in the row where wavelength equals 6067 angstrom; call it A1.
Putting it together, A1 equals 68.9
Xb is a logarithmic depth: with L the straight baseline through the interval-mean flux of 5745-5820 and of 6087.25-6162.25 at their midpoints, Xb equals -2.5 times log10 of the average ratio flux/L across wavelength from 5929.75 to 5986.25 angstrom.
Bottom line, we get 0.23 mag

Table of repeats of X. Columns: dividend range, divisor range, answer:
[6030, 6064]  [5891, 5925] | 1.60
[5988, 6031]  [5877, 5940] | 1.49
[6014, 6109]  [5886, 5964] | 1.46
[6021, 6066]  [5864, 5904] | 1.69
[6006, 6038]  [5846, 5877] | 1.17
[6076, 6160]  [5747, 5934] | 1.23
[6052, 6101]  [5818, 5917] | 1.38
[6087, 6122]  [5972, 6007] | 1.19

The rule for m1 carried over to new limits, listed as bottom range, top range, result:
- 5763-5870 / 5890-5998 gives 0.79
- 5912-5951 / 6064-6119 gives 1.33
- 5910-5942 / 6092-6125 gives 1.34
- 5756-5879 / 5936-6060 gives 0.96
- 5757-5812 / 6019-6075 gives 0.99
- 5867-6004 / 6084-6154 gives 1.41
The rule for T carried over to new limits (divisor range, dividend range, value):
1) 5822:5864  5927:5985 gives 0.88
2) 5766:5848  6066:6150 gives 1.18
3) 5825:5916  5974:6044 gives 1.28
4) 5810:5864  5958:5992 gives 0.93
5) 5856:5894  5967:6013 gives 1.41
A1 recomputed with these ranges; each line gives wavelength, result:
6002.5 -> 60.9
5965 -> 53.6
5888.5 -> 27.7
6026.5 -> 65.3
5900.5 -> 38.8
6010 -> 61.7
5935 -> 53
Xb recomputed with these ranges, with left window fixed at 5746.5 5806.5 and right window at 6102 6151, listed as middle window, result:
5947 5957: 0.287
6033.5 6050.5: 0.093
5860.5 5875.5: 0.294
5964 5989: 0.233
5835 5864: 0.092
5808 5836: 0.056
